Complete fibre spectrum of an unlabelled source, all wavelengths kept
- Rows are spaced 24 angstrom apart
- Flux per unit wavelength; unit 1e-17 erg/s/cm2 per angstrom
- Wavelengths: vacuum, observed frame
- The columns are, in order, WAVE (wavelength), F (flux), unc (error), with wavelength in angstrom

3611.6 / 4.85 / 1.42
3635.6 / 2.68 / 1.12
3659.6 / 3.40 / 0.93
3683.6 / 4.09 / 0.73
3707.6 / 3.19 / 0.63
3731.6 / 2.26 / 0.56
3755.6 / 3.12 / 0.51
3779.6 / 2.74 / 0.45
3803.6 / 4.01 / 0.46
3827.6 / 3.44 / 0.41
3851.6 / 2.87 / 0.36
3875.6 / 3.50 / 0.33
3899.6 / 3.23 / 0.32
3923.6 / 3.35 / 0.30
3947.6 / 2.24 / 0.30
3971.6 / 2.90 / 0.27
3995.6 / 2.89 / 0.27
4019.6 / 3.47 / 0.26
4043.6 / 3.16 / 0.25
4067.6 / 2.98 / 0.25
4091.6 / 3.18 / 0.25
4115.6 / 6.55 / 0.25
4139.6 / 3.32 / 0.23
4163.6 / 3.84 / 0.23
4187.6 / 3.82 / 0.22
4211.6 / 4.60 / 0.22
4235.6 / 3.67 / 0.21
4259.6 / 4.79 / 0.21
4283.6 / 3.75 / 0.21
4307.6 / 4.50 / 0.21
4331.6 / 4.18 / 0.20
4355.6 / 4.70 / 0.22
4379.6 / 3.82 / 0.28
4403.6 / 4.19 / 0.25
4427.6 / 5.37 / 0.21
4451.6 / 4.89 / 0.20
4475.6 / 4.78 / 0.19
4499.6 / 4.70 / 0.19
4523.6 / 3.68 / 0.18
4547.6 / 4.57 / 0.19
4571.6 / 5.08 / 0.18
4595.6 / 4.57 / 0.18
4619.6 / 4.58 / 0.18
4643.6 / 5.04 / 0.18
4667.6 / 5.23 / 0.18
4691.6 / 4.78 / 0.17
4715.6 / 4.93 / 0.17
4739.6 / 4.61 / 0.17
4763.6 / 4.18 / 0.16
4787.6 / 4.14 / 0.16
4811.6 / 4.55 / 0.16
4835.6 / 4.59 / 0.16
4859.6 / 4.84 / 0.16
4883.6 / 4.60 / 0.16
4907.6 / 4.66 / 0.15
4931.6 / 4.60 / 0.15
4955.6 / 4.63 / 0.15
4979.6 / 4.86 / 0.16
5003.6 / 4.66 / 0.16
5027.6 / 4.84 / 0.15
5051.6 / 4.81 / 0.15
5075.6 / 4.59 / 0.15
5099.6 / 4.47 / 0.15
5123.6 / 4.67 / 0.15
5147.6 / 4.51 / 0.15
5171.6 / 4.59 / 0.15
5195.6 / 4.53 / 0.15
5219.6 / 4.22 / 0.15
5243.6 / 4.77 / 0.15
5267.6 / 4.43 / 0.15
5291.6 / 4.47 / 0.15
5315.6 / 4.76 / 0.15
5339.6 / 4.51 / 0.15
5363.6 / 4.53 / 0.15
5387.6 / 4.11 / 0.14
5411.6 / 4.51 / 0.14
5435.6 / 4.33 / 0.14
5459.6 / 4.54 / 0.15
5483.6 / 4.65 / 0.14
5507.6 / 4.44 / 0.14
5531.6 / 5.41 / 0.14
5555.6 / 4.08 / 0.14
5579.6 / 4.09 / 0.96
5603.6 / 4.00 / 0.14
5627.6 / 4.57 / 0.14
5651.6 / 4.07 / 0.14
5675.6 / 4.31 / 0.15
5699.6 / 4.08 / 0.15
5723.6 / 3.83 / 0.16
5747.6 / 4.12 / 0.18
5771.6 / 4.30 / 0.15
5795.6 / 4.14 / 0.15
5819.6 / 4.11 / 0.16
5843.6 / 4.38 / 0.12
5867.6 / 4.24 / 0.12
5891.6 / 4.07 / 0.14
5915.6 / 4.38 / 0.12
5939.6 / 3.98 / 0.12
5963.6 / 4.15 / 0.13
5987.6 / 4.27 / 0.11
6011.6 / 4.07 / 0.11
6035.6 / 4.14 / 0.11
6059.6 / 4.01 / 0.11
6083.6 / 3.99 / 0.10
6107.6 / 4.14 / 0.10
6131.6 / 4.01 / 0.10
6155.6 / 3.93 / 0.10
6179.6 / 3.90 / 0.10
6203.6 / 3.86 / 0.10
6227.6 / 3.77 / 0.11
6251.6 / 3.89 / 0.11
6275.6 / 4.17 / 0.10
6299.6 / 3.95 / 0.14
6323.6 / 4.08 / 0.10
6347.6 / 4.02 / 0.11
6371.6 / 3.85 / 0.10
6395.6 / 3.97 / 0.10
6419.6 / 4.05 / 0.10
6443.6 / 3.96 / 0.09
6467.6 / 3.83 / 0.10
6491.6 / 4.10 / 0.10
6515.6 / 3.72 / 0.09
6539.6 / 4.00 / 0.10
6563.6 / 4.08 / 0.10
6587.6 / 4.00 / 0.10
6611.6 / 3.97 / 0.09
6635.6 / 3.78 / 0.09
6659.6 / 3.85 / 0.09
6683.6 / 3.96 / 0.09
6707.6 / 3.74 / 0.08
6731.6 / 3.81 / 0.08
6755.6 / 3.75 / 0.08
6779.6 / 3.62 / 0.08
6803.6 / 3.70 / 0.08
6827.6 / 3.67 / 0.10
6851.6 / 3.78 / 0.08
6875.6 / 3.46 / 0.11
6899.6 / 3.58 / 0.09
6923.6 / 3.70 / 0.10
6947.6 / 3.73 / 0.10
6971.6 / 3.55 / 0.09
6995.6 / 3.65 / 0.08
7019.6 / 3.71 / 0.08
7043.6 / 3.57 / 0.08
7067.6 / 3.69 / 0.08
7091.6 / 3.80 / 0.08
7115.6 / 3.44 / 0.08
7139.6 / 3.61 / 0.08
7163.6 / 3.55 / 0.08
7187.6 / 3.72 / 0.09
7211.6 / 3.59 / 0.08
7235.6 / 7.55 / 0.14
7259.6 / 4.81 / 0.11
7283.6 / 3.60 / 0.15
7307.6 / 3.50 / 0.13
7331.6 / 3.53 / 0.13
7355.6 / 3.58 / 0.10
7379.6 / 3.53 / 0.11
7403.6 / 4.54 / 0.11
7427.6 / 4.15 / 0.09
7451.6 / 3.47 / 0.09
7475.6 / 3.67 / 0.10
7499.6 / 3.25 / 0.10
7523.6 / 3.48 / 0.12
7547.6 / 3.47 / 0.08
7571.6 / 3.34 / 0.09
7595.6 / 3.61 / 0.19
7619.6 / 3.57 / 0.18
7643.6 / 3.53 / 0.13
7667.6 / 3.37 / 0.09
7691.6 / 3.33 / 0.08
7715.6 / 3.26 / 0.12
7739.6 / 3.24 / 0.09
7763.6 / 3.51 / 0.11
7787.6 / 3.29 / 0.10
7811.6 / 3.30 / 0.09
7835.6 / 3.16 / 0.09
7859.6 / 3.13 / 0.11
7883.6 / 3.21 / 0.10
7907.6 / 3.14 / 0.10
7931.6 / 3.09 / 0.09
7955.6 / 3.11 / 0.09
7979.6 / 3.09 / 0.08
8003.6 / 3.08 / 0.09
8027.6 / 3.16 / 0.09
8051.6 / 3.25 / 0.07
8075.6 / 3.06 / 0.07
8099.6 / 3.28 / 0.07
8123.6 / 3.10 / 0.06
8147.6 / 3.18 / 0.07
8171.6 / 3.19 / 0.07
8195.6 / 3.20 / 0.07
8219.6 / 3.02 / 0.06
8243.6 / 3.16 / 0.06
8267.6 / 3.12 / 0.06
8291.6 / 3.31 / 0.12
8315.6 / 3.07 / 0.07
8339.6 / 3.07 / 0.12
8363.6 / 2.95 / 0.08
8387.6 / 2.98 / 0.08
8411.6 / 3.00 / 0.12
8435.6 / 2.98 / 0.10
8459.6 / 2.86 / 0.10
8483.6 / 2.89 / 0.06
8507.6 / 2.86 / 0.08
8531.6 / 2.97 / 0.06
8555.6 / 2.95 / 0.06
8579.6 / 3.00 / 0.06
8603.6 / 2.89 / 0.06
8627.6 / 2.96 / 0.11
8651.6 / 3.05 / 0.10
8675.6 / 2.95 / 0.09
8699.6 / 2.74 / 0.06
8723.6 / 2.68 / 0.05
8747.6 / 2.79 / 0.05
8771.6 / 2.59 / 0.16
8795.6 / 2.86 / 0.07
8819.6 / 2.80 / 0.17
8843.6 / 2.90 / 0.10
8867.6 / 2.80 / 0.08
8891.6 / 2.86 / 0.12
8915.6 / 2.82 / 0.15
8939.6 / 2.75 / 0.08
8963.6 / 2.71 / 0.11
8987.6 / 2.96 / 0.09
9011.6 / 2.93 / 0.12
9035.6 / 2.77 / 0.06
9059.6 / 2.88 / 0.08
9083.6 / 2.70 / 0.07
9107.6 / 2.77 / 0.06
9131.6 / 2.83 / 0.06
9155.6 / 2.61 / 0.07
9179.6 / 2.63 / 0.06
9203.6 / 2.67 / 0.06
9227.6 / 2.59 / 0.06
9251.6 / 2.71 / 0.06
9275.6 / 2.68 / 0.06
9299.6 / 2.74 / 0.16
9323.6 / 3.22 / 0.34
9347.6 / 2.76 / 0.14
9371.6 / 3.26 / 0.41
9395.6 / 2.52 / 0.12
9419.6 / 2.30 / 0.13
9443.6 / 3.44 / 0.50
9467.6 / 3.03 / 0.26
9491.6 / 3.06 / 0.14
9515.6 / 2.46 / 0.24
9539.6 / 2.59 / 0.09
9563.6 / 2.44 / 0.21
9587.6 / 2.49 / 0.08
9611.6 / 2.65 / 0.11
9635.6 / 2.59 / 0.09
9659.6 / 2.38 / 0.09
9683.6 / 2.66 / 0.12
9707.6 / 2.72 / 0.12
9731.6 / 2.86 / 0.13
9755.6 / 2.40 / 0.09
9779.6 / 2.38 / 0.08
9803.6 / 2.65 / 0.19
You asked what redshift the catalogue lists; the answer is 0.10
